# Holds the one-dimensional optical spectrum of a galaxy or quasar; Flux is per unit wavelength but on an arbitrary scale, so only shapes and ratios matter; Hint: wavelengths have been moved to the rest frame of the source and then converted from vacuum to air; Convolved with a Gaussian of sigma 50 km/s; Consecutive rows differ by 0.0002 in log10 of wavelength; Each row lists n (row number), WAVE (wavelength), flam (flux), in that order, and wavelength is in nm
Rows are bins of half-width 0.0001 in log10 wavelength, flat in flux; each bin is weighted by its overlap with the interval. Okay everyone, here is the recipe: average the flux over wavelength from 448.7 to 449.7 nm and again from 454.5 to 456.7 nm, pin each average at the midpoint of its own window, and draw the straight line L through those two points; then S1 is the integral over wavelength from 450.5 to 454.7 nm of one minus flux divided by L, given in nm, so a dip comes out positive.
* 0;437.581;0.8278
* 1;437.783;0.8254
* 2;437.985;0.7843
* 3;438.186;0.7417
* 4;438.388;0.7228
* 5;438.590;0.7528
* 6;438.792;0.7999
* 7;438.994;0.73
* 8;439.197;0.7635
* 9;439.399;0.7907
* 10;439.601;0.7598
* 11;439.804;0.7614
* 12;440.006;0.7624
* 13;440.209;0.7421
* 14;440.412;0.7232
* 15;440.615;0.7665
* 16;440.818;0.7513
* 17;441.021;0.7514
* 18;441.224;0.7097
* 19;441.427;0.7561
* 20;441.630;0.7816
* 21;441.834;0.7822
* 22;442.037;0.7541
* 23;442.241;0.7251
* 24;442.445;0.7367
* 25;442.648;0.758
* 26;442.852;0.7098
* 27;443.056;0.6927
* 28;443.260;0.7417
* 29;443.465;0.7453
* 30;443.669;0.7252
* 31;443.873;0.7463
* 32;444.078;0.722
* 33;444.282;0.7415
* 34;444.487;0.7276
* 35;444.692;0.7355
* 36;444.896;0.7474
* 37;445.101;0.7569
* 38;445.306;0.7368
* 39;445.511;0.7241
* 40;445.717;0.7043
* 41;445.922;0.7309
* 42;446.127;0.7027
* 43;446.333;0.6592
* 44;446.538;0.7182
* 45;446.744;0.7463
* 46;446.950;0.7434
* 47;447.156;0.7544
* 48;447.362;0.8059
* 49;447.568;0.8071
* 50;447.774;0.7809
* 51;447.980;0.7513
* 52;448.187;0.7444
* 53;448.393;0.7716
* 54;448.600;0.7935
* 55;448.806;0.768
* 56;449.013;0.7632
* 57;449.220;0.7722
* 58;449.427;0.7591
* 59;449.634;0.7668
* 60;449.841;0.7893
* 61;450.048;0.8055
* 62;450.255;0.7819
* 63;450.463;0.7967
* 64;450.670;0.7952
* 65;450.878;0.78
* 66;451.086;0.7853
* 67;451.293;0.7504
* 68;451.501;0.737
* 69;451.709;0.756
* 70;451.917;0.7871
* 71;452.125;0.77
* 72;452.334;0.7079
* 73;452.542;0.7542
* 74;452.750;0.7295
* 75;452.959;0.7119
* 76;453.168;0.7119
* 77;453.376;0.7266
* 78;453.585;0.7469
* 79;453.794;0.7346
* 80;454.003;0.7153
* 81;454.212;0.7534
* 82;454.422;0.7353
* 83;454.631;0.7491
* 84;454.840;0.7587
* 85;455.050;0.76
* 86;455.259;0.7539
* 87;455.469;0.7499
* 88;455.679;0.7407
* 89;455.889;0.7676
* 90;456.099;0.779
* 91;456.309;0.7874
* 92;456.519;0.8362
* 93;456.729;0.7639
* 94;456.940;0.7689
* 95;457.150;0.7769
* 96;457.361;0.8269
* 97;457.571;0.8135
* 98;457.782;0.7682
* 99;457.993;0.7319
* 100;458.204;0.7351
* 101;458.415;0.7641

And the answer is 0.11 nm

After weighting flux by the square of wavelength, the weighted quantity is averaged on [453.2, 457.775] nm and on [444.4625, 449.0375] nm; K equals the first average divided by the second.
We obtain 1.06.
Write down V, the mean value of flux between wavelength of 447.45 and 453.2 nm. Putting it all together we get 0.766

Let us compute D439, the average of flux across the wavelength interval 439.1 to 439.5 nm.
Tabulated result 0.778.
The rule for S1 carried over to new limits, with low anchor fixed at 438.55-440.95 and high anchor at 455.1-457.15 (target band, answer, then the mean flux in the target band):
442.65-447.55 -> 0.19 nm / 0.733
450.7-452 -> 0.00 nm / 0.767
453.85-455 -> 0.04 nm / 0.743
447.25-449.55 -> -0.03 nm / 0.774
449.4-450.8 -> -0.04 nm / 0.786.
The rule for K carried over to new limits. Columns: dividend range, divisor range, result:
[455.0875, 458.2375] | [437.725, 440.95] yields 1.10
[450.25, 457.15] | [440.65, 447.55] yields 1.07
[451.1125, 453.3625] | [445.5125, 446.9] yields 1.07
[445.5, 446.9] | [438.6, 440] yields 0.96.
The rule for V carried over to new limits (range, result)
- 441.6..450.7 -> 0.751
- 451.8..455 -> 0.74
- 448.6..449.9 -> 0.771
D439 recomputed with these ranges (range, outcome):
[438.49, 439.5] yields 0.767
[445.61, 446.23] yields 0.712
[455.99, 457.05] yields 0.787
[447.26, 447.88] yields 0.798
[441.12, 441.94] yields 0.758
